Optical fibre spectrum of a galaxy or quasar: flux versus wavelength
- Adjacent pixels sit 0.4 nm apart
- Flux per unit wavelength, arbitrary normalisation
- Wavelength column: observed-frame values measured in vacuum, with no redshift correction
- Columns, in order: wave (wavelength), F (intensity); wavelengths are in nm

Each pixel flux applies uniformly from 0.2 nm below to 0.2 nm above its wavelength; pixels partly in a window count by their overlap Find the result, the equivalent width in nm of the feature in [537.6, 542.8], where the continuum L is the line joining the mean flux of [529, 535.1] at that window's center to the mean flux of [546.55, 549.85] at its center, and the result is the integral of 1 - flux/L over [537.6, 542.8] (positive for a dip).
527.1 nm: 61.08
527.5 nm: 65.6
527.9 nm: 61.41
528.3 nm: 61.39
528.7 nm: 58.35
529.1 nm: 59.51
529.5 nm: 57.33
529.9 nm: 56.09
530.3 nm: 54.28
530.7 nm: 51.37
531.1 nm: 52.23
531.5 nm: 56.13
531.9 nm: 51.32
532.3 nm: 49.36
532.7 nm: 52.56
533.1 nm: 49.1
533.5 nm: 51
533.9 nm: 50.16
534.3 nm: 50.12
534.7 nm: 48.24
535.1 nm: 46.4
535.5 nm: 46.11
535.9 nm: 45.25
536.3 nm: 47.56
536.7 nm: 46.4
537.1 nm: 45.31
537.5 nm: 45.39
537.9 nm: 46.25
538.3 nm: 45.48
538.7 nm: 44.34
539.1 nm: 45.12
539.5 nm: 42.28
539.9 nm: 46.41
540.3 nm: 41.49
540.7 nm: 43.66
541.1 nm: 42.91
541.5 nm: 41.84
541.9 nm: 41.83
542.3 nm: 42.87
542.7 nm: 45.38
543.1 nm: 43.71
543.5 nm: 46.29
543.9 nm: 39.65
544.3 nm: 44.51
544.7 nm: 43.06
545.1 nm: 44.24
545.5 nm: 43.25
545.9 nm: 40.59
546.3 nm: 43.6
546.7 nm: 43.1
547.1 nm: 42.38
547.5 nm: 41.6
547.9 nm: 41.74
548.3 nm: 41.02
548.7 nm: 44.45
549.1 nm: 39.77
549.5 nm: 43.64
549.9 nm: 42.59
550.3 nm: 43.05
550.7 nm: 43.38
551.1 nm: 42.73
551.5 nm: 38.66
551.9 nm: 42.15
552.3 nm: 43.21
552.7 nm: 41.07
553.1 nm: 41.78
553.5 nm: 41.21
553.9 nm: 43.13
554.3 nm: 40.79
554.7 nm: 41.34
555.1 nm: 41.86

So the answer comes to 0.37 nm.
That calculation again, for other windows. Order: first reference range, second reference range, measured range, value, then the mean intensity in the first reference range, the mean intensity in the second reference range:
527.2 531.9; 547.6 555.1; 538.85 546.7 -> 0.77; 57.4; 42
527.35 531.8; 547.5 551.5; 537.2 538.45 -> 0.13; 57.4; 42.2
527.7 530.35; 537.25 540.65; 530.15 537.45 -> 0.33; 58.6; 44.6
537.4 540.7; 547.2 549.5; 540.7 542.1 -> 0.05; 44.5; 41.9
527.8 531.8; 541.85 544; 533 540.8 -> 0.51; 56.6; 43.6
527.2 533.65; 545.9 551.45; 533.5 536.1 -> 0.22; 55.6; 42.4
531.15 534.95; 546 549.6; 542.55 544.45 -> 0.04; 50.9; 42.3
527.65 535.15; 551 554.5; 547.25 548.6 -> 0.08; 53.7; 41.6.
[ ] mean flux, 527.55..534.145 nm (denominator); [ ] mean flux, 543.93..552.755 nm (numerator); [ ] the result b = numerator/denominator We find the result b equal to 0.8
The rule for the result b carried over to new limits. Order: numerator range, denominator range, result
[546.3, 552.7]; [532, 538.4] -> 0.88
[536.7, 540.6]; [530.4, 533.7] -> 0.87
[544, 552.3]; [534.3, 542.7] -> 0.95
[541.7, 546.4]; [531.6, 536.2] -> 0.88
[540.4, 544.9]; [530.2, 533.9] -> 0.83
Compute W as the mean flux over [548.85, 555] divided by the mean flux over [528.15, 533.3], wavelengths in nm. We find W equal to 0.77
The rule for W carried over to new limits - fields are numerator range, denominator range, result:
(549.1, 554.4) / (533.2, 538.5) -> 0.89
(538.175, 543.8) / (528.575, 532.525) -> 0.80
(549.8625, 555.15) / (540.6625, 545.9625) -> 0.97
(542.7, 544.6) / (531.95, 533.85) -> 0.86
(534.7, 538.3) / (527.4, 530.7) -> 0.79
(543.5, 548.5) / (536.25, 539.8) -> 0.94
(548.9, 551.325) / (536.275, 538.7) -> 0.93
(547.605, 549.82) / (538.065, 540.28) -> 0.95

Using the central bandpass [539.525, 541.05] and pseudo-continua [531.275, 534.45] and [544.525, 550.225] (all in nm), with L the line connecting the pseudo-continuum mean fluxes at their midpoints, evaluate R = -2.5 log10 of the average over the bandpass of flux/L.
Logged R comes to 0.08 mag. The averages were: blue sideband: 51.2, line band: 43.6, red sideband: 42.5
